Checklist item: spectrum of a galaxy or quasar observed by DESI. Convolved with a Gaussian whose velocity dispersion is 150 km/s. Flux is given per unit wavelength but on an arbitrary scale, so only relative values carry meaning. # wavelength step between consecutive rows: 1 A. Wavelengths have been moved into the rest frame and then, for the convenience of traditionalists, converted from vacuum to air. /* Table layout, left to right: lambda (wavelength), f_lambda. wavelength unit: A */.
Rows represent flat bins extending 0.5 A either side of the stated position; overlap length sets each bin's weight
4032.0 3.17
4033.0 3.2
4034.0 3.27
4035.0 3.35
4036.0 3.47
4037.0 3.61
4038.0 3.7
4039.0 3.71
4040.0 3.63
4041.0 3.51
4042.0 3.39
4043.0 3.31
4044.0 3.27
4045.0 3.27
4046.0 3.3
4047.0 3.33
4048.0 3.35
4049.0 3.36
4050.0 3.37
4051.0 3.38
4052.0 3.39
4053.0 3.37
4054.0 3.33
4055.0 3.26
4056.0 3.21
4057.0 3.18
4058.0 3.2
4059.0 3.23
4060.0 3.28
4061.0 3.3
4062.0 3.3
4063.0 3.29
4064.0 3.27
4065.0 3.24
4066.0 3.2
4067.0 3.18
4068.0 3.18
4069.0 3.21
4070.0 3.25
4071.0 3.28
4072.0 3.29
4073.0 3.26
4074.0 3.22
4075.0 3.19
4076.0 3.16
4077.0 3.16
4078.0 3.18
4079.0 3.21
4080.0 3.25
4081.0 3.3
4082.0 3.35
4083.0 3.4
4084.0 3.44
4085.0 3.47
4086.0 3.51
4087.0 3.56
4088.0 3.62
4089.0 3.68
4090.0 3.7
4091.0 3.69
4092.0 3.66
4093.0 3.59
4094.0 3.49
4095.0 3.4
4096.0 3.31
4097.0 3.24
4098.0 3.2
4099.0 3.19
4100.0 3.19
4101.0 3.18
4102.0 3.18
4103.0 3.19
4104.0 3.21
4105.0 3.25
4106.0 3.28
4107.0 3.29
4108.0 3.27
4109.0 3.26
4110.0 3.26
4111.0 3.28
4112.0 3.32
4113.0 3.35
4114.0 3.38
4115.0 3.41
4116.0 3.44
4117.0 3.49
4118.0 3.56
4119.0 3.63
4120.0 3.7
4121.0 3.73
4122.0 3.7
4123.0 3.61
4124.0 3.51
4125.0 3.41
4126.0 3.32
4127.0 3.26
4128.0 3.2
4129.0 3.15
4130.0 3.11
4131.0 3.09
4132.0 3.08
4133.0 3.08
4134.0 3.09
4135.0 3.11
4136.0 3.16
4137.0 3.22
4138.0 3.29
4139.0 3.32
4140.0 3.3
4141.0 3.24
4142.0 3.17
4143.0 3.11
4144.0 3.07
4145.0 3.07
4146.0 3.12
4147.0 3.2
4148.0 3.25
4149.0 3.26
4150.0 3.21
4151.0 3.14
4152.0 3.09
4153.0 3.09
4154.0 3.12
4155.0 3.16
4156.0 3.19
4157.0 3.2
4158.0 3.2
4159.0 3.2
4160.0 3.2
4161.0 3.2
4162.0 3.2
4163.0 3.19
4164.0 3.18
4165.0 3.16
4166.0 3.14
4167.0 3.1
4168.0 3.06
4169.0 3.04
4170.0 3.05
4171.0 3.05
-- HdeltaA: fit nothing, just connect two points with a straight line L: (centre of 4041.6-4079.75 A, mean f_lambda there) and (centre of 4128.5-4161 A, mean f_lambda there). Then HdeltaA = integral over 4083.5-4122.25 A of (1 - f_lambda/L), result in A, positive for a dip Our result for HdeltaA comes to -2.41 A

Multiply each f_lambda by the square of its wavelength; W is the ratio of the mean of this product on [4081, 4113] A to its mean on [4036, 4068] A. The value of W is 1.03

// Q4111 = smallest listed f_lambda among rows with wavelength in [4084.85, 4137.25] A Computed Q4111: 3.08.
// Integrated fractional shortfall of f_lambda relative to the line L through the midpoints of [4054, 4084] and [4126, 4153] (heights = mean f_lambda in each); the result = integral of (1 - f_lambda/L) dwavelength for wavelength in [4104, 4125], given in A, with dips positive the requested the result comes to -1.53 A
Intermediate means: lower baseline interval 3.25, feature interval 3.43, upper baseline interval 3.17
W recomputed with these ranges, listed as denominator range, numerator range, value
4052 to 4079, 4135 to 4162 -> 1.02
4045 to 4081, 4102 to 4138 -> 1.05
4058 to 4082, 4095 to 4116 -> 1.03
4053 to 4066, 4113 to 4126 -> 1.12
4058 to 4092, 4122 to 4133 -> 1.01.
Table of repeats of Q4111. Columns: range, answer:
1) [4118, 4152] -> 3.07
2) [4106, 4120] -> 3.26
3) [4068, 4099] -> 3.16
